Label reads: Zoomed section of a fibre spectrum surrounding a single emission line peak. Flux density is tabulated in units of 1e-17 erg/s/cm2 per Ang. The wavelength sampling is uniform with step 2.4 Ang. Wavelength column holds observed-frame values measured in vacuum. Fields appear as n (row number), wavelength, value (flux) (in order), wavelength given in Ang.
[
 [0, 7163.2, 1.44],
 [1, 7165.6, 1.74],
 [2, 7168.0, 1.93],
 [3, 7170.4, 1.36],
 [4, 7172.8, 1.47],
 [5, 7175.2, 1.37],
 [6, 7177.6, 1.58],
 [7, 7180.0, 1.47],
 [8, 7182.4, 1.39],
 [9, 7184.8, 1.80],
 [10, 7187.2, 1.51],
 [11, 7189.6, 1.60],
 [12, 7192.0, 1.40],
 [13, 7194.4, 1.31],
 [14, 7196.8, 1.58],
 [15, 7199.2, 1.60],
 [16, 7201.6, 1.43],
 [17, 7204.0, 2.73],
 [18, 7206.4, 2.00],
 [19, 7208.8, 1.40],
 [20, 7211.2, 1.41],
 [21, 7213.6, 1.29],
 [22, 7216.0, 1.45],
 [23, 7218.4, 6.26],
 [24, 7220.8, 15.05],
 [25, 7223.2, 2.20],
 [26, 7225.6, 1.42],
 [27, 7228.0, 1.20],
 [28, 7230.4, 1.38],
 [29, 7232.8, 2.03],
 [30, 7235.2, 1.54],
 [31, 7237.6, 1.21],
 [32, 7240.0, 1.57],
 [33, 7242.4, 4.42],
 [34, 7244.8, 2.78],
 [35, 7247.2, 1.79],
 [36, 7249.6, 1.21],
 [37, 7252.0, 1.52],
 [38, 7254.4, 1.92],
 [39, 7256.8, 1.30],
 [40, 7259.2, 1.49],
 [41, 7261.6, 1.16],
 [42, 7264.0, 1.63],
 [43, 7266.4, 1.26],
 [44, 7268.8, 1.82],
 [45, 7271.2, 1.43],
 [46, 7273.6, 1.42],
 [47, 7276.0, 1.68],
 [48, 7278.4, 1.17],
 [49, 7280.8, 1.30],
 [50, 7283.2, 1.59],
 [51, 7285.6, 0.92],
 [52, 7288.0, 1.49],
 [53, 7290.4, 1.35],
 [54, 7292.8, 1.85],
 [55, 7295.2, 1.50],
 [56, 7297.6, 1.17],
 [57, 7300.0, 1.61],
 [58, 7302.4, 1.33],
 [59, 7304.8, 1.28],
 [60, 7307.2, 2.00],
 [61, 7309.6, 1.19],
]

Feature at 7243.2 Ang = [N II]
